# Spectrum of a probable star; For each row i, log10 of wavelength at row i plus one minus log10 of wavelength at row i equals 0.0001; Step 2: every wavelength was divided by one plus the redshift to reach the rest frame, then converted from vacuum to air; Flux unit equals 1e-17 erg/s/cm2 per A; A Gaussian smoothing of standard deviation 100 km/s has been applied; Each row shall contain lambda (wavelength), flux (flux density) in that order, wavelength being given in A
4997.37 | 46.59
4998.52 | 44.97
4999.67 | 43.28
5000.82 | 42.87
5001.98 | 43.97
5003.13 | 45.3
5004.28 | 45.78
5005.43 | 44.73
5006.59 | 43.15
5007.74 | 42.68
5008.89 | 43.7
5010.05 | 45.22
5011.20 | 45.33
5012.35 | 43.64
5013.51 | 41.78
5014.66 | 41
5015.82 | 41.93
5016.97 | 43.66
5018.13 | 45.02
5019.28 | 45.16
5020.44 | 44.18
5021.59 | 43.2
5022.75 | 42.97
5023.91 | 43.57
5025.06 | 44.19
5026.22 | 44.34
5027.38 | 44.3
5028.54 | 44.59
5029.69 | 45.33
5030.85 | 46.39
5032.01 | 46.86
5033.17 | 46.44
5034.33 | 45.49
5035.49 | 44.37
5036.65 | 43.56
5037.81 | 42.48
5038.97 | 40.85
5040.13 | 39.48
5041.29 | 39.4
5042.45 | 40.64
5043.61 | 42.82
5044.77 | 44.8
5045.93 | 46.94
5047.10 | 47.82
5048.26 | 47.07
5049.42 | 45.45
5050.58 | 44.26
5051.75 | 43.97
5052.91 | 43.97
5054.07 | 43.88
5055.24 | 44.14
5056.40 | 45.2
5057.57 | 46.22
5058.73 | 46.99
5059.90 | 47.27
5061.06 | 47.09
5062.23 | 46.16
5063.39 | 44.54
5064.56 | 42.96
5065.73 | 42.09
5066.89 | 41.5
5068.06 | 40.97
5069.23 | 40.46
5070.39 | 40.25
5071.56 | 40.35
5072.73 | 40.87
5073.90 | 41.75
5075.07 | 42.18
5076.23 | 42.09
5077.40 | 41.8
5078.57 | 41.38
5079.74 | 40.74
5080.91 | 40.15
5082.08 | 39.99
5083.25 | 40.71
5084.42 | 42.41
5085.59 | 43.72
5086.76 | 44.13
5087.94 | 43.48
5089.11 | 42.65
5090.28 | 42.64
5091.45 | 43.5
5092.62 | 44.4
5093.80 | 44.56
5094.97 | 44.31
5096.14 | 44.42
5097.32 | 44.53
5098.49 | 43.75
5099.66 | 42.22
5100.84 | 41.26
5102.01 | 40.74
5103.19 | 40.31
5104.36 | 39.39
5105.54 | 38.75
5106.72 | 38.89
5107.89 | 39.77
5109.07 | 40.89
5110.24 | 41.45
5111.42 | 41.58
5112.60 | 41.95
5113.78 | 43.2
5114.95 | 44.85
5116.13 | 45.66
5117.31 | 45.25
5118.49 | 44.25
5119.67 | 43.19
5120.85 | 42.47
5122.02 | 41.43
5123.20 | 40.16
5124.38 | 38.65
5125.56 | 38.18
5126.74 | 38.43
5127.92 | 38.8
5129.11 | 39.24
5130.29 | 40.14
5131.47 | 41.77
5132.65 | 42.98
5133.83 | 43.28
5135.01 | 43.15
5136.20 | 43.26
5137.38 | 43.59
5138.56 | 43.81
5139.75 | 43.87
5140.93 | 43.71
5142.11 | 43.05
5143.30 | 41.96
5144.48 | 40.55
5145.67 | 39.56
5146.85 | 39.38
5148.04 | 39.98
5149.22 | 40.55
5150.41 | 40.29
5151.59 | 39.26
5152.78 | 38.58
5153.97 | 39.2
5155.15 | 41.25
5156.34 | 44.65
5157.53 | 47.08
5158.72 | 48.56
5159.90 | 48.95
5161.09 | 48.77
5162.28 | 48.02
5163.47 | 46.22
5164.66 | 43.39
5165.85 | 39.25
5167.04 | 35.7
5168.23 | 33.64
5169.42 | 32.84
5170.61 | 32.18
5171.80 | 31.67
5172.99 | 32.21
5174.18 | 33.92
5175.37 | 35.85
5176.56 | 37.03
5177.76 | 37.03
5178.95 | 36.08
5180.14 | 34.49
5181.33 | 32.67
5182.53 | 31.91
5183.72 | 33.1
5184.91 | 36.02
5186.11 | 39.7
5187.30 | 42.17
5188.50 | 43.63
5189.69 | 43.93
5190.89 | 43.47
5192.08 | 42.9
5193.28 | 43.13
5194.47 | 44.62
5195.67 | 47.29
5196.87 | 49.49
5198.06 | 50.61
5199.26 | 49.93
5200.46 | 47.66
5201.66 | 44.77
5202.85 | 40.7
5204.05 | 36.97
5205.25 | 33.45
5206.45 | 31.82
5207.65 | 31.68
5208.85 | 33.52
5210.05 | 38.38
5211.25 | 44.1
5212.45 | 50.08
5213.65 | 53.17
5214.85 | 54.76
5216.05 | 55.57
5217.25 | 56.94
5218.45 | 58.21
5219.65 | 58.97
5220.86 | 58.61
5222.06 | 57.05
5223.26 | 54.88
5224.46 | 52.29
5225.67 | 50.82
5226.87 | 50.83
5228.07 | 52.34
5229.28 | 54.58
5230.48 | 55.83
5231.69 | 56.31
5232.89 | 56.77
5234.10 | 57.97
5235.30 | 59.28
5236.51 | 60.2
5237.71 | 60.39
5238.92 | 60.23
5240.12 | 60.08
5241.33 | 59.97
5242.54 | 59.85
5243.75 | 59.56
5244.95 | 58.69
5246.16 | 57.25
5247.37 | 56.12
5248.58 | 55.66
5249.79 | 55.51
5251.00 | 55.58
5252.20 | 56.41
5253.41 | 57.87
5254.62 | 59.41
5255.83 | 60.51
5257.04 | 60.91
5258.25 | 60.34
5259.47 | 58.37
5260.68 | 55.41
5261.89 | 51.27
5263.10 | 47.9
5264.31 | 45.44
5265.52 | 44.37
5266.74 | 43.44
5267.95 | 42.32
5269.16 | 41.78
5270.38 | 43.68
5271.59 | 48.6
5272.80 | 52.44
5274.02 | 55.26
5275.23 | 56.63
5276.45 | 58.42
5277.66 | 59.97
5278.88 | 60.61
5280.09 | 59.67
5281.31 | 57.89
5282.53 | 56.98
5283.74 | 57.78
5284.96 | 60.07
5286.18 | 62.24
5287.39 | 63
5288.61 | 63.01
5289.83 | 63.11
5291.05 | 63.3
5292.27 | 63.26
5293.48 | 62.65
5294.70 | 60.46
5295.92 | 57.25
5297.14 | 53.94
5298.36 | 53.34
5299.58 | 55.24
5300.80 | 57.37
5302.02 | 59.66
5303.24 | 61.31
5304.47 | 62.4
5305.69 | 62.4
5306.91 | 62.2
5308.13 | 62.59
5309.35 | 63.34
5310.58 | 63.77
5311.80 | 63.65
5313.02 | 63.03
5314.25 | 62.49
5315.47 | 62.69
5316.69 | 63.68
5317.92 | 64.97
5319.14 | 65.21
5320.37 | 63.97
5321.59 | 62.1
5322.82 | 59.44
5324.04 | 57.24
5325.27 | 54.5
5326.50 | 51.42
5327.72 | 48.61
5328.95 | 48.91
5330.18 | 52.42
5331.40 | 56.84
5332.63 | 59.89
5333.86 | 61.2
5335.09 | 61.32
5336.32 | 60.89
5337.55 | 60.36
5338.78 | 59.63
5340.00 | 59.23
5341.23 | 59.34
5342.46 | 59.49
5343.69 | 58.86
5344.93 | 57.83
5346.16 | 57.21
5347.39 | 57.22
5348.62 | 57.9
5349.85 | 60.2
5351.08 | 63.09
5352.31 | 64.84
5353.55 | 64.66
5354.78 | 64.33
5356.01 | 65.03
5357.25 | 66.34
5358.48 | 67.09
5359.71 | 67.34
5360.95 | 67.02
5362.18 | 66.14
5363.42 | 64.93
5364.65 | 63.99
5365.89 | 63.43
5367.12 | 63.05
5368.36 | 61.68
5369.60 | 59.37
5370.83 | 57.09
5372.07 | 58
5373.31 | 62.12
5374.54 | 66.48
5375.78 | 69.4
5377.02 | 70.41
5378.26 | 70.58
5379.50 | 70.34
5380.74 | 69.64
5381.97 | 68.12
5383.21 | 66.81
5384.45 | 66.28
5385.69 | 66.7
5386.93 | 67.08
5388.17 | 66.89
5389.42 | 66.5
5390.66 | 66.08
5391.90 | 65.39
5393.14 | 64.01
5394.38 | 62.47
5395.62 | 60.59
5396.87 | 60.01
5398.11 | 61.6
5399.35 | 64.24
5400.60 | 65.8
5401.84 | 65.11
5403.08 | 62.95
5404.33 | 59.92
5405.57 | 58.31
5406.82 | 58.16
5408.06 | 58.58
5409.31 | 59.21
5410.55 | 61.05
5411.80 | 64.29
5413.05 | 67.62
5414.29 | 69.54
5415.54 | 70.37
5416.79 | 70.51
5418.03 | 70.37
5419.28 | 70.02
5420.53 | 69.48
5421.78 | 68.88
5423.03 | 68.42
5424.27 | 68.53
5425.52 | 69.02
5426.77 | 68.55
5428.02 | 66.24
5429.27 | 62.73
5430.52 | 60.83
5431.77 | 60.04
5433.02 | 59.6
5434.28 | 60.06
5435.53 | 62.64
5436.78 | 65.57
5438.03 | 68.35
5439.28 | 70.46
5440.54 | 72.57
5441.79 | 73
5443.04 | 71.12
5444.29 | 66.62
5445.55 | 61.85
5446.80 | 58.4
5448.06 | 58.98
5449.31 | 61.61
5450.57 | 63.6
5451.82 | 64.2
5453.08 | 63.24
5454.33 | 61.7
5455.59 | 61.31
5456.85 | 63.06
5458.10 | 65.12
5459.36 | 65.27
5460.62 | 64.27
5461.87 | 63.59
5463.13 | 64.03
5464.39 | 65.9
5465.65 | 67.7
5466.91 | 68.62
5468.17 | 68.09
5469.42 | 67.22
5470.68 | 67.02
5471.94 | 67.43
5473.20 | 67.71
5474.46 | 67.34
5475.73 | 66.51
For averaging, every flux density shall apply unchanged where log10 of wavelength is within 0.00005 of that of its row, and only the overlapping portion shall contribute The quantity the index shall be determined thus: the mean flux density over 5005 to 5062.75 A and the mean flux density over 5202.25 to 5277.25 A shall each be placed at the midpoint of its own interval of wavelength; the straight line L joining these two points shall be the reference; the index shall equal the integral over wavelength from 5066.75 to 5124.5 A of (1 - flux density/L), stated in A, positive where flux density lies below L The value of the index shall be 5.8 A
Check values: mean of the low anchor 44.3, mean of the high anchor 52.5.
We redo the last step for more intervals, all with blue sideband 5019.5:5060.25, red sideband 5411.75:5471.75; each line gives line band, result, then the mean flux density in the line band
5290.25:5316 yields -1.03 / 60.8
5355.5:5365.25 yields -0.71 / 66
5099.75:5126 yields 3.68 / 41.5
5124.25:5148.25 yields 3.95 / 41.4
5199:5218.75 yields 3.30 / 44.5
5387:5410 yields 0.32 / 62.6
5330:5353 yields 0.38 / 59.5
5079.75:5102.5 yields 2.09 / 42.8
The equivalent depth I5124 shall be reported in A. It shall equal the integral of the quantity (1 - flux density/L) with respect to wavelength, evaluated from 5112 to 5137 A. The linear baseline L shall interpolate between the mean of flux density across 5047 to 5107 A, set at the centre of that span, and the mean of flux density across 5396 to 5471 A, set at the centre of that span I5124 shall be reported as 2.1 A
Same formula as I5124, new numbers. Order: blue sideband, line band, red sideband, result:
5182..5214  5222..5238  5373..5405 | -3.4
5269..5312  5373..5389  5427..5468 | -1.5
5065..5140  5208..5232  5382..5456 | -0.8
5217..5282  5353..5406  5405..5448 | -1.6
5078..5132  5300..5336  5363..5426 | -0.6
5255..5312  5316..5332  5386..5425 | 0.5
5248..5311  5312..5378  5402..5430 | -0.3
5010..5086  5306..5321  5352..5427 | -0.8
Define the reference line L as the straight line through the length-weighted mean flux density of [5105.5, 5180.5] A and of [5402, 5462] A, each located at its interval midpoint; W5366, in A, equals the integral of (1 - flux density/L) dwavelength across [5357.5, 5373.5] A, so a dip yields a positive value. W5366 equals -1.1 A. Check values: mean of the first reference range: 40.8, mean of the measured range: 63.3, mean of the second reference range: 64.8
